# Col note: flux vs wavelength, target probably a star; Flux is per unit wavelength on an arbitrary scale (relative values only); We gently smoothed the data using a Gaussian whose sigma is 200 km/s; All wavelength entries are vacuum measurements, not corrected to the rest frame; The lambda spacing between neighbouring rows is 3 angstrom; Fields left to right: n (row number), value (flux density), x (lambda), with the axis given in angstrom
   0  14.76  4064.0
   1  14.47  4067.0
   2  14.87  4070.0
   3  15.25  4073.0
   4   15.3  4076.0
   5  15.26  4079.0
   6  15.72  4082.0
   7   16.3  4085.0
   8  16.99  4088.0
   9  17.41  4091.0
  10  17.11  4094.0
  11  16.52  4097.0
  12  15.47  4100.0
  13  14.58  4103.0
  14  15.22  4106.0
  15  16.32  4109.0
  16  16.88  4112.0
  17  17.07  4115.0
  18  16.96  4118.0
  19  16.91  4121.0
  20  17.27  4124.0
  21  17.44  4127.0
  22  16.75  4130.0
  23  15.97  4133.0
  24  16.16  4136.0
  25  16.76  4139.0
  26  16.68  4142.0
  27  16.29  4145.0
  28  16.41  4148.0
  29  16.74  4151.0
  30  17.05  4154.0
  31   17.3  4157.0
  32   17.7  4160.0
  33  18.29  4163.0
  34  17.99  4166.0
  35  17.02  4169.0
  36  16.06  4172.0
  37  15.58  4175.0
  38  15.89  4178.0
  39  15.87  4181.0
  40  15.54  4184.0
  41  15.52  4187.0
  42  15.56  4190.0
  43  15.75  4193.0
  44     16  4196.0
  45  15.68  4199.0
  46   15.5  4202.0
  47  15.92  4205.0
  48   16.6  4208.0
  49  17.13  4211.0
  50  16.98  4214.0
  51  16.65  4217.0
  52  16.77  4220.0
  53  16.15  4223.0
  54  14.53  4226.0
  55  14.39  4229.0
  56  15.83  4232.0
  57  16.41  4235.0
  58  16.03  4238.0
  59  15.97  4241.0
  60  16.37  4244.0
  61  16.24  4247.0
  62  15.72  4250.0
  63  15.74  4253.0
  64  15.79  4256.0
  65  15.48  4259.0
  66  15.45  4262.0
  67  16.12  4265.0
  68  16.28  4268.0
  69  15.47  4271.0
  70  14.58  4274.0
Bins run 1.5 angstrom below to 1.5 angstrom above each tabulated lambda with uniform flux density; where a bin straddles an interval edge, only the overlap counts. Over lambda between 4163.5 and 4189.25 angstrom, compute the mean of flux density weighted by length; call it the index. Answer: 16.2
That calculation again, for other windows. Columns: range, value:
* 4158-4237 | 16.2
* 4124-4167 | 17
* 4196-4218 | 16.3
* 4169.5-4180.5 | 16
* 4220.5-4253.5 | 15.8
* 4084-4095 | 17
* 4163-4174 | 17.1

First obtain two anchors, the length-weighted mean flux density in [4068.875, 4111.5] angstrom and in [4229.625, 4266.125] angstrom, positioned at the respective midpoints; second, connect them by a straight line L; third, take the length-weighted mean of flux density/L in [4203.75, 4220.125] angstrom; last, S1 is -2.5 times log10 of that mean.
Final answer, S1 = -0.05 mag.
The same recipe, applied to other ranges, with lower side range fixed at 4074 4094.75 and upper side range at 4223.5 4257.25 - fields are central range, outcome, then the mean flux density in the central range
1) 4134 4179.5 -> -0.05 mag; 16.8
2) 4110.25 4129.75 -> -0.06 mag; 17.1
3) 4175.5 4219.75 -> -0.01 mag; 16.1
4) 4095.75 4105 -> 0.05 mag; 15.5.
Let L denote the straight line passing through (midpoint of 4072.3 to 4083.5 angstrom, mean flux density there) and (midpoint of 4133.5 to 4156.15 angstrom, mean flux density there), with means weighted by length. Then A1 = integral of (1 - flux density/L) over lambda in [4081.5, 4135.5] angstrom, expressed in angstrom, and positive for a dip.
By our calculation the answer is -1.9 angstrom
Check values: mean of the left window 15.4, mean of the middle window 16.5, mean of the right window 16.6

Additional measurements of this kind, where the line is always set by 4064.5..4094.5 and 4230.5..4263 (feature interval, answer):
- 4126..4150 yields -1.1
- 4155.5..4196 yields -1.5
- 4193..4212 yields -0.2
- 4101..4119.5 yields -0.4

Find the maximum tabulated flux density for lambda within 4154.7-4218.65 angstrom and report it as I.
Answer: 18.29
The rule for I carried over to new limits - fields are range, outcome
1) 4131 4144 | 16.76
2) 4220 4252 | 16.77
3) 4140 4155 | 17.05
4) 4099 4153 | 17.44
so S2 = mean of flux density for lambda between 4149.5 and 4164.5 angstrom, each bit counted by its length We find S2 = 17.4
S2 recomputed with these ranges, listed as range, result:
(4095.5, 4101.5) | 16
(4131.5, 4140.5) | 16.3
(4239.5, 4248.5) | 16.2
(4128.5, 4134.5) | 16.4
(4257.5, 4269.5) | 15.8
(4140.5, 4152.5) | 16.5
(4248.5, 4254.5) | 15.7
